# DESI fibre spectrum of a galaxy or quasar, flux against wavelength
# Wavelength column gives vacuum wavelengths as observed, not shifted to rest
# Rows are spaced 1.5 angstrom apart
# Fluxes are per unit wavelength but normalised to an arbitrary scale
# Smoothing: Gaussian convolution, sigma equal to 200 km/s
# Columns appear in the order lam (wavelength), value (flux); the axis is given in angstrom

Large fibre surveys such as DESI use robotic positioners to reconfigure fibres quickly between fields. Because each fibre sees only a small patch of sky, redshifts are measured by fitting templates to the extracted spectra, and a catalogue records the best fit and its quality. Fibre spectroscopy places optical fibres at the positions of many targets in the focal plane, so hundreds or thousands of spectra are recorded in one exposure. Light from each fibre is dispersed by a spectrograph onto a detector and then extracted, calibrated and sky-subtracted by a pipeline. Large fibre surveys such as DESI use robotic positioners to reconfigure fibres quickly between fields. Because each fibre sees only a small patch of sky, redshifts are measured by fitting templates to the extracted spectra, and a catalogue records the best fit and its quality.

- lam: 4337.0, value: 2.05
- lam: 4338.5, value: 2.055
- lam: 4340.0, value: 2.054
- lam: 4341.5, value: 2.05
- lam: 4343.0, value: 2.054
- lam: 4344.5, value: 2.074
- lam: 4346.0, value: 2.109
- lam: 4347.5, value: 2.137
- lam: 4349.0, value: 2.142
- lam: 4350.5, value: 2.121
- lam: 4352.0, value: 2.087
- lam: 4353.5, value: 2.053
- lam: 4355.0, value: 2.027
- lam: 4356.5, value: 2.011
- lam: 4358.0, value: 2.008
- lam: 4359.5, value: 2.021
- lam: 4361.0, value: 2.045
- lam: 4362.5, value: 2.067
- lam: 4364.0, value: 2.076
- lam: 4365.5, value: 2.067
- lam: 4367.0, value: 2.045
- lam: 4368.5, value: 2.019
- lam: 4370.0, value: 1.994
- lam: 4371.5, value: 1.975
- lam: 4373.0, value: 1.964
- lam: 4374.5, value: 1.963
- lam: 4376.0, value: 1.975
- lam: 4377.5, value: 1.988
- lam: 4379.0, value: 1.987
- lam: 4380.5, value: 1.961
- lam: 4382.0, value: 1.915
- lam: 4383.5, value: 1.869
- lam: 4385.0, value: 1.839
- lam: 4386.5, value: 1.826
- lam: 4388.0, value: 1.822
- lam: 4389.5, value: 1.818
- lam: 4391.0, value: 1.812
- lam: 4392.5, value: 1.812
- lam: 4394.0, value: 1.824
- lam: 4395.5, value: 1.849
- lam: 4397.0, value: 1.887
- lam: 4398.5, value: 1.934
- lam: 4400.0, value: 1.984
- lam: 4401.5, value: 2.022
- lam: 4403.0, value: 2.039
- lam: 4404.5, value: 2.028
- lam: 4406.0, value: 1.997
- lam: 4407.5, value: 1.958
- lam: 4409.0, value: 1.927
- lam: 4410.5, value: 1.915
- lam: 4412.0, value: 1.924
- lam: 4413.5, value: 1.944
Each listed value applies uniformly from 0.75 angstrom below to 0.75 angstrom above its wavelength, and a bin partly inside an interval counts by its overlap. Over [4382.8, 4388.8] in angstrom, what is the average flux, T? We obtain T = 1.84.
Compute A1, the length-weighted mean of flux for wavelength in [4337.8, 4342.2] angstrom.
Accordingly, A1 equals 2.05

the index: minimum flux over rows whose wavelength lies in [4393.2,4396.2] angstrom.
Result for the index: 1.824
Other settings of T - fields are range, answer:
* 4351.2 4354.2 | 2.07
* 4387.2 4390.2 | 1.82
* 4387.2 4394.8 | 1.82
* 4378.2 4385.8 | 1.91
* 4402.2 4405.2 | 2.03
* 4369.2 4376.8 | 1.97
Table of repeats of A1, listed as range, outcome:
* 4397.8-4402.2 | 1.98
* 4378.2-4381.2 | 1.97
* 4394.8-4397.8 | 1.87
